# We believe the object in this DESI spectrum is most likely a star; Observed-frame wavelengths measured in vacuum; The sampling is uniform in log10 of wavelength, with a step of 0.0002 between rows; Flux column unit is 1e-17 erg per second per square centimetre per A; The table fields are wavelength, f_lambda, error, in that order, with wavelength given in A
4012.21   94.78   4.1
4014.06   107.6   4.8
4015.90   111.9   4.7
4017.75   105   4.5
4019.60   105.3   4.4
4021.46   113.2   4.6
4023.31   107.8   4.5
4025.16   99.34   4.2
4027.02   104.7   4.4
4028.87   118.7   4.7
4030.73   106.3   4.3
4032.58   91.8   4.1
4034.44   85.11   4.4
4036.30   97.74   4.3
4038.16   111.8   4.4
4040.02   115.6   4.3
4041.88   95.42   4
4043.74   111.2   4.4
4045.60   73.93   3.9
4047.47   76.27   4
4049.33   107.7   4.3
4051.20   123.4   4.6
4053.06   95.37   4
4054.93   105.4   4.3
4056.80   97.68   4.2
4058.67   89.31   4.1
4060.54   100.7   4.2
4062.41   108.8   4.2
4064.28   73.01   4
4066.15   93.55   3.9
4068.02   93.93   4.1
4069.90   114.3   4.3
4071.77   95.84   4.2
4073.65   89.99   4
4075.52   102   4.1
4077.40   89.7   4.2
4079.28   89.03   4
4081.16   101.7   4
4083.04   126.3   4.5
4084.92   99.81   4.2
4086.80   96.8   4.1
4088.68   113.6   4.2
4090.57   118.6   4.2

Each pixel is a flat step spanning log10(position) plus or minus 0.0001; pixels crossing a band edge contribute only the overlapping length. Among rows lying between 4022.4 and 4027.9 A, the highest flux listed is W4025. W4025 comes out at 107.8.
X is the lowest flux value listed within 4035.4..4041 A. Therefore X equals 97.74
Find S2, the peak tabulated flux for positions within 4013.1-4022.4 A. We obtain 113.2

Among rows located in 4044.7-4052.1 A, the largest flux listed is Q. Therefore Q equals 123.4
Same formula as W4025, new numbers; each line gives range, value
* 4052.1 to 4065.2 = 108.8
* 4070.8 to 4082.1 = 102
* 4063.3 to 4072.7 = 114.3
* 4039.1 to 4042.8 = 115.6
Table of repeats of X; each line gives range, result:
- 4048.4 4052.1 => 107.7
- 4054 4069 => 73.01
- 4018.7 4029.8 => 99.34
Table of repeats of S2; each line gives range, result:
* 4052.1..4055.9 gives 105.4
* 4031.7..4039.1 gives 111.8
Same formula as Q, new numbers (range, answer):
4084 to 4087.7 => 99.81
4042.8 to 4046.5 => 111.2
